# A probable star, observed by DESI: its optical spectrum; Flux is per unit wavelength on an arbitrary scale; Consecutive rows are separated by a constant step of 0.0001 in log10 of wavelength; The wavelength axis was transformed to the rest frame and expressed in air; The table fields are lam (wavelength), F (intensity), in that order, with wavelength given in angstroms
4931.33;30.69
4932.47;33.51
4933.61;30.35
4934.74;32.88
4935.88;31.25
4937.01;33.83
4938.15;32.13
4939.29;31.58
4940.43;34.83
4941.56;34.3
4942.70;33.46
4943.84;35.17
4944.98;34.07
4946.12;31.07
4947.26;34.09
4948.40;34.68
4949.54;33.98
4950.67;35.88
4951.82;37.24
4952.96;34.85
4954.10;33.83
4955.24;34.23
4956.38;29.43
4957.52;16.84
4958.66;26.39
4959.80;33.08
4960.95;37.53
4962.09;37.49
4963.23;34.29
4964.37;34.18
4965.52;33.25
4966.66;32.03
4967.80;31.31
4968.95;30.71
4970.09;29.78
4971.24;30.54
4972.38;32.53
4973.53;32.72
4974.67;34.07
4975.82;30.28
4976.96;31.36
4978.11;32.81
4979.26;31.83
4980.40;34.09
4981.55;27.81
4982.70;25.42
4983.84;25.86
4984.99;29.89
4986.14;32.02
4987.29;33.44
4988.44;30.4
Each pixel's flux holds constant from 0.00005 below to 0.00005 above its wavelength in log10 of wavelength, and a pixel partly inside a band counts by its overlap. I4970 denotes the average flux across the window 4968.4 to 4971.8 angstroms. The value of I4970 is 30.3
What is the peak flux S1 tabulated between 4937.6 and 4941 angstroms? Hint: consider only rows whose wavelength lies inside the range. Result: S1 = 34.83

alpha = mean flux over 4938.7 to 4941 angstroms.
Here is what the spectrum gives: 33.2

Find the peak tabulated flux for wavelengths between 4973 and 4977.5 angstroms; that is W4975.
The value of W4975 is 34.07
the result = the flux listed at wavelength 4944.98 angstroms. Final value 34.07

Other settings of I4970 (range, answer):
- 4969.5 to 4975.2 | 31.9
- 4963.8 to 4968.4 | 32.7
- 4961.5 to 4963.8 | 36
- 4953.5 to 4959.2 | 28.2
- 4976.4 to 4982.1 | 31.6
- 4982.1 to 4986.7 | 28.3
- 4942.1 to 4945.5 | 34.2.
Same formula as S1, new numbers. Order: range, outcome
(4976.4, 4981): 34.09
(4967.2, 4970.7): 31.31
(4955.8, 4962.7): 37.53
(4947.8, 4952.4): 37.24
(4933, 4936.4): 32.88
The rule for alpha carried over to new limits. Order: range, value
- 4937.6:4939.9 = 31.8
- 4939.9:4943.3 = 34.2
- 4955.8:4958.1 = 23.2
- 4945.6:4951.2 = 34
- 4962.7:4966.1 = 33.9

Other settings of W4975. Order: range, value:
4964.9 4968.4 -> 33.25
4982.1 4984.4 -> 25.86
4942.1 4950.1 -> 35.17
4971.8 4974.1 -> 32.72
